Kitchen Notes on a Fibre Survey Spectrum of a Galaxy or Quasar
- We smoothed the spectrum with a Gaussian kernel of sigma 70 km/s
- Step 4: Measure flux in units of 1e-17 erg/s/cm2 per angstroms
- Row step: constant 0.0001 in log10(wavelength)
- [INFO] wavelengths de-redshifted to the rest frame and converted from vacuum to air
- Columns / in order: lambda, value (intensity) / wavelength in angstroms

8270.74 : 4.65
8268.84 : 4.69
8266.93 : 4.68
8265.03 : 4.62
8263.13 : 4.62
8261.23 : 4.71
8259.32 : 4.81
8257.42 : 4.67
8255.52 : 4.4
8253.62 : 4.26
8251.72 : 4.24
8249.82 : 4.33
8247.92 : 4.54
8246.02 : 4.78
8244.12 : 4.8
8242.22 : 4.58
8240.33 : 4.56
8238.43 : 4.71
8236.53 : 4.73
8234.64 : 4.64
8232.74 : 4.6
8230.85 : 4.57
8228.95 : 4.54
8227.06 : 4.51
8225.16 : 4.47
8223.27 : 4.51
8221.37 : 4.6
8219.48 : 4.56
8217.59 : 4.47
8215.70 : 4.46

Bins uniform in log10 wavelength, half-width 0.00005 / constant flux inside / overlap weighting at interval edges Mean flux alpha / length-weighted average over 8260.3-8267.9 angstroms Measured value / 4.66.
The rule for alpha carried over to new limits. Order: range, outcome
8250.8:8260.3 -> 4.48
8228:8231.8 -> 4.56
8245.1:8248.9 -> 4.65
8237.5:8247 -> 4.69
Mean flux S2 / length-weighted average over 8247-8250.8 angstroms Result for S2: 4.43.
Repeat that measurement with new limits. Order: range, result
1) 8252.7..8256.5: 4.34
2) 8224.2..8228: 4.49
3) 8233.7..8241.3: 4.66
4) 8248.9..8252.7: 4.28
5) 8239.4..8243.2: 4.58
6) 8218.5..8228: 4.53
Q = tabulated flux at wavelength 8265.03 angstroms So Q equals 4.62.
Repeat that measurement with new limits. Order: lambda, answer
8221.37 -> 4.6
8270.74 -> 4.65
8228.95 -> 4.54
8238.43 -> 4.71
